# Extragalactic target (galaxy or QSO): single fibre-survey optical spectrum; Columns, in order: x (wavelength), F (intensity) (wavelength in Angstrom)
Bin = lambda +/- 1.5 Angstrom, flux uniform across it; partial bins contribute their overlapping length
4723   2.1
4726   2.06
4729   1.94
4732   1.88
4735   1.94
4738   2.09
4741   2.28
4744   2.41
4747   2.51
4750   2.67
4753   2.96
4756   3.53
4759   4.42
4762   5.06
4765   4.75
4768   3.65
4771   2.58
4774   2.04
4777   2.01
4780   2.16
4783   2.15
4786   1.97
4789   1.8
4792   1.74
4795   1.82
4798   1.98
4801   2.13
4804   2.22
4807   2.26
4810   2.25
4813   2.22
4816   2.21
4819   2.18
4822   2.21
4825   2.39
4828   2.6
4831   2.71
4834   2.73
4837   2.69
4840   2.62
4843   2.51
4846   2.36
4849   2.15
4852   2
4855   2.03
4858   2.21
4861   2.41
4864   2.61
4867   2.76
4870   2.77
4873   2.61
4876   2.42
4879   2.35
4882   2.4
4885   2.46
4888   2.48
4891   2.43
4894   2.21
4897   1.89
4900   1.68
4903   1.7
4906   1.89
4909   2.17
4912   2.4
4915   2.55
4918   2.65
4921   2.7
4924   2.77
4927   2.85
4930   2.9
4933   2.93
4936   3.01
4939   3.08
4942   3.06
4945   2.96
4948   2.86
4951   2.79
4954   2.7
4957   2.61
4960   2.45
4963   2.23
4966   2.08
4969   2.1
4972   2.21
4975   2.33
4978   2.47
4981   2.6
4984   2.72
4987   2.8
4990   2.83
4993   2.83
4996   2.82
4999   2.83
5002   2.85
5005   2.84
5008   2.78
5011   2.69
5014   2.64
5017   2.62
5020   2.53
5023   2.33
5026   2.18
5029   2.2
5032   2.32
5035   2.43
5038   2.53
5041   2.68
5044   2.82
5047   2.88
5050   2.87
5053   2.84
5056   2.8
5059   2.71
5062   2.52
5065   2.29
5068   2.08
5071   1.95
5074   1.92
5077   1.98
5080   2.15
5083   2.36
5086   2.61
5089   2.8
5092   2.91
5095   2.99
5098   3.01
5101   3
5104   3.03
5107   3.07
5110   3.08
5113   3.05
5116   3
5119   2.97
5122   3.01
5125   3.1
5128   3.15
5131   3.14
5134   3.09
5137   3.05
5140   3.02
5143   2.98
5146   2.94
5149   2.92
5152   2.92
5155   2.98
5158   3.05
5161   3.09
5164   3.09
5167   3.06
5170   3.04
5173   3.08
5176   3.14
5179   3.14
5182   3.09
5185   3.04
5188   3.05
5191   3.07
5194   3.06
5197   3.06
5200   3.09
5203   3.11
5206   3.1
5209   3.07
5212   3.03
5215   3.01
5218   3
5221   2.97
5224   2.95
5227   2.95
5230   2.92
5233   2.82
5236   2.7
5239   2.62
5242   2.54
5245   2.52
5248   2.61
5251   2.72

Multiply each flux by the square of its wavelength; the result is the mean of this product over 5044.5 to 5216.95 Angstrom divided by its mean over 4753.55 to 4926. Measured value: 1.32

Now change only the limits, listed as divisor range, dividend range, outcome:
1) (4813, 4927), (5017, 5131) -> 1.21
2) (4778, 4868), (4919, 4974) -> 1.24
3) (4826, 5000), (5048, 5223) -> 1.26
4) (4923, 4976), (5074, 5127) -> 1.12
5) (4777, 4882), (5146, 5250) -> 1.49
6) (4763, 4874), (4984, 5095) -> 1.17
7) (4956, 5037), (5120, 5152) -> 1.27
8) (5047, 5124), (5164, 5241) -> 1.17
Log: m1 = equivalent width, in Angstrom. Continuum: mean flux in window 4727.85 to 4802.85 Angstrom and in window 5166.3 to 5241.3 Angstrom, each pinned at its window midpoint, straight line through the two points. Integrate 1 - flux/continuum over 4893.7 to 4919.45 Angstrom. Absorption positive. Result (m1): 5.6 Angstrom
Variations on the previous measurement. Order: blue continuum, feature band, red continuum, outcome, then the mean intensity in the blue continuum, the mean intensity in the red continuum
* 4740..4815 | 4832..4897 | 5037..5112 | 4.93 Angstrom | 2.62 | 2.64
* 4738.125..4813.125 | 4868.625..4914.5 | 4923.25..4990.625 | 6.68 Angstrom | 2.62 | 2.66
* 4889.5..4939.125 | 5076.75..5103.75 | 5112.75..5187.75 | 1.87 Angstrom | 2.44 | 3.05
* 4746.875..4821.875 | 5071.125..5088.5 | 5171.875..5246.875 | 3.87 Angstrom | 2.61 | 2.96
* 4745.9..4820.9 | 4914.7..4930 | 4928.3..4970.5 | -0.30 Angstrom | 2.61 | 2.7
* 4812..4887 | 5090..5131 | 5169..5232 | -2.04 Angstrom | 2.43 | 3.04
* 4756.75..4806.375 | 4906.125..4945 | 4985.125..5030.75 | -1.16 Angstrom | 2.66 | 2.65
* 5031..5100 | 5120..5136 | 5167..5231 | -1.79 Angstrom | 2.55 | 3.05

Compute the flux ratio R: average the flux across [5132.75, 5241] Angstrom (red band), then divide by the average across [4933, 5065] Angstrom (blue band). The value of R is 1.14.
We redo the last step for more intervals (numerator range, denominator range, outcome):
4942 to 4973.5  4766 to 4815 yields 1.14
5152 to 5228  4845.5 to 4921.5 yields 1.32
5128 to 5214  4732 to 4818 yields 1.20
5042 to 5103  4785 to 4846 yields 1.14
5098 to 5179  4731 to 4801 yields 1.16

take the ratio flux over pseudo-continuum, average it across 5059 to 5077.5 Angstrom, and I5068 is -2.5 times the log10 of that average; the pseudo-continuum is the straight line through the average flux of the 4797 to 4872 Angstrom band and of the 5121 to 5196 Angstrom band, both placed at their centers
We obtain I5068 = 0.30 mag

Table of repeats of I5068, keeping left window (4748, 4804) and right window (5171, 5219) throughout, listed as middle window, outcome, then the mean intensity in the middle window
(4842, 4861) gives 0.25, 2.22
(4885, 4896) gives 0.19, 2.36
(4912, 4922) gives 0.10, 2.59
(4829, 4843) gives 0.05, 2.67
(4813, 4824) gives 0.24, 2.21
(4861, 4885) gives 0.11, 2.54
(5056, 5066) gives 0.16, 2.56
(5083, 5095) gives 0.09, 2.75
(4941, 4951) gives -0.02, 2.93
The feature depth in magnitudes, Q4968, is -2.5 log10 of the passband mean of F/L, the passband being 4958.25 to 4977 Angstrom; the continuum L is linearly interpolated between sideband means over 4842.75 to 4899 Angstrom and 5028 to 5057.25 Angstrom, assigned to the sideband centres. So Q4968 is 0.13 mag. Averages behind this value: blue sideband 2.36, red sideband 2.64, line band 2.24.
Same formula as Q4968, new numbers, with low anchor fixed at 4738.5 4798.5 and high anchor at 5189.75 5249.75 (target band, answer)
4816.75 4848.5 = 0.112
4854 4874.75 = 0.111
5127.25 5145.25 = -0.069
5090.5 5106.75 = -0.050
